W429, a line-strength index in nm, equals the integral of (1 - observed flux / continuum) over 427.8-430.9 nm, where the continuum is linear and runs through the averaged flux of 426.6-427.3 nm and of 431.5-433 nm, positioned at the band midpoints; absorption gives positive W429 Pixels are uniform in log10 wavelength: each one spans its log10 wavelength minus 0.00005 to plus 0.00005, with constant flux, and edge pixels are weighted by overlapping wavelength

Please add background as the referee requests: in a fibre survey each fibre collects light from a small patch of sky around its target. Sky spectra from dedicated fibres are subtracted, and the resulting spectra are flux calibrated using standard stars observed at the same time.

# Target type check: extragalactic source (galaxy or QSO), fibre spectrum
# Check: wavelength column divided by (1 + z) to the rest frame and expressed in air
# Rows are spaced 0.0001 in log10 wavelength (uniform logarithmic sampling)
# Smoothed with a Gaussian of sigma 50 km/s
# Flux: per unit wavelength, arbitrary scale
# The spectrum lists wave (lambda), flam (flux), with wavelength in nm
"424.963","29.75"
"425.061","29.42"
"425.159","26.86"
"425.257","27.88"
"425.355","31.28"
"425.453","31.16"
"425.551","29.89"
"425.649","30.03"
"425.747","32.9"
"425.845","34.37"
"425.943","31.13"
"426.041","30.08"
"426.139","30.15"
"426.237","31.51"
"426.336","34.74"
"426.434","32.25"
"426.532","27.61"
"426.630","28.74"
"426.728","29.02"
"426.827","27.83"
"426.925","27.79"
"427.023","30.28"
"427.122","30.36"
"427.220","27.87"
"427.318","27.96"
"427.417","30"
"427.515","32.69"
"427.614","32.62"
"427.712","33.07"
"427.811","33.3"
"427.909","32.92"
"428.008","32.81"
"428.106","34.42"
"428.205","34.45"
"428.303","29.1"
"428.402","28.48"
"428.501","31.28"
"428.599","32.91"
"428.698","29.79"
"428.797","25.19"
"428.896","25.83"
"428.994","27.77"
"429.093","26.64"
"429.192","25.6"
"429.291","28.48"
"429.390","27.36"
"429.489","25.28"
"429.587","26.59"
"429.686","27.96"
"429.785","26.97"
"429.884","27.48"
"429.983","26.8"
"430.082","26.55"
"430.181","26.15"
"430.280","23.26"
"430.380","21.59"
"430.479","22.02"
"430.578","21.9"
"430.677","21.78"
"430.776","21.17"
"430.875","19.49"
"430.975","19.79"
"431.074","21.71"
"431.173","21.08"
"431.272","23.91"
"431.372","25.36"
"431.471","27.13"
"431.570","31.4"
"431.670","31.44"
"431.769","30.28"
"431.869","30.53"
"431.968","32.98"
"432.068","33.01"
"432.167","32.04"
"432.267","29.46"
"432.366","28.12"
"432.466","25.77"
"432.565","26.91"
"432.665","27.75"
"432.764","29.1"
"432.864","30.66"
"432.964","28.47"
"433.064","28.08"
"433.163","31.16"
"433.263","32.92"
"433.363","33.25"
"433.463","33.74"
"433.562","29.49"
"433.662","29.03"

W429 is 0.22 nm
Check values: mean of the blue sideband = 28.8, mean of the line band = 27.2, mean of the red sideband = 29.8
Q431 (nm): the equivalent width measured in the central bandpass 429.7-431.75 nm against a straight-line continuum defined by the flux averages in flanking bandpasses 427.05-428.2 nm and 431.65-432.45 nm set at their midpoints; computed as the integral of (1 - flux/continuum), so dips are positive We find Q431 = 0.43 nm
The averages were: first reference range 31.7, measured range 24.5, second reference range 30.7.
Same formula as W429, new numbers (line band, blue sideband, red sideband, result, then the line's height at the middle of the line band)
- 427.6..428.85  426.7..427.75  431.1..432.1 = -0.08 nm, 29.6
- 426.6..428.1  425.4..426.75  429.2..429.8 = -0.06 nm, 29.5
